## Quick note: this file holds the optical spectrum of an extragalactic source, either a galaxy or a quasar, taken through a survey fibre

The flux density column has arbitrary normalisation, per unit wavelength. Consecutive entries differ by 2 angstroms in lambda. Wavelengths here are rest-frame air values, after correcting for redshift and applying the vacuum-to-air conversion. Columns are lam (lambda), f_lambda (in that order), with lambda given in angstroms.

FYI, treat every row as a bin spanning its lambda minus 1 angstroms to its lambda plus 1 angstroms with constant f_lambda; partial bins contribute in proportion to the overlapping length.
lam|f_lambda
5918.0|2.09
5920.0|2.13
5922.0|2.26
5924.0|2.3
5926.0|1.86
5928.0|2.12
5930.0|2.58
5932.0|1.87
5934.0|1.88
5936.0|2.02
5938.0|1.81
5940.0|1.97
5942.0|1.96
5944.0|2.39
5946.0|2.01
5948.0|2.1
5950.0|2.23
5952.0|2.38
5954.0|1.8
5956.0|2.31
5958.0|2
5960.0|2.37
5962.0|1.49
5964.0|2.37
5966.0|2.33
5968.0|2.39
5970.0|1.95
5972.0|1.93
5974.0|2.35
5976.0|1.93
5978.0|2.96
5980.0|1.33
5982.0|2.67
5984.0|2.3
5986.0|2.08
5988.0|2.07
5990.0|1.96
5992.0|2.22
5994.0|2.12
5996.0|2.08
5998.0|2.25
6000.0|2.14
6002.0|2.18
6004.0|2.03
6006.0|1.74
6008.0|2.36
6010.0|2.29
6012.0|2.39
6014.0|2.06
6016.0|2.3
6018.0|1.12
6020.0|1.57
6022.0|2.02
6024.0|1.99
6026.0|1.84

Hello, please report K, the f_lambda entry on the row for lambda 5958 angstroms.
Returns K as 2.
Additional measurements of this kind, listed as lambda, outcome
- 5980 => 1.33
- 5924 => 2.3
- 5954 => 1.8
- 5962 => 1.49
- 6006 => 1.74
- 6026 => 1.84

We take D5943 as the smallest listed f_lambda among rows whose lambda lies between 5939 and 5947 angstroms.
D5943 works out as 1.96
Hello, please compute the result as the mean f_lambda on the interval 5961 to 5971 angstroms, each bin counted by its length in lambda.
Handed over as 2.11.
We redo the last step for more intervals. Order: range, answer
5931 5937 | 1.92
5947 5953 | 2.24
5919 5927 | 2.14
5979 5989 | 2.09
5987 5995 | 2.09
